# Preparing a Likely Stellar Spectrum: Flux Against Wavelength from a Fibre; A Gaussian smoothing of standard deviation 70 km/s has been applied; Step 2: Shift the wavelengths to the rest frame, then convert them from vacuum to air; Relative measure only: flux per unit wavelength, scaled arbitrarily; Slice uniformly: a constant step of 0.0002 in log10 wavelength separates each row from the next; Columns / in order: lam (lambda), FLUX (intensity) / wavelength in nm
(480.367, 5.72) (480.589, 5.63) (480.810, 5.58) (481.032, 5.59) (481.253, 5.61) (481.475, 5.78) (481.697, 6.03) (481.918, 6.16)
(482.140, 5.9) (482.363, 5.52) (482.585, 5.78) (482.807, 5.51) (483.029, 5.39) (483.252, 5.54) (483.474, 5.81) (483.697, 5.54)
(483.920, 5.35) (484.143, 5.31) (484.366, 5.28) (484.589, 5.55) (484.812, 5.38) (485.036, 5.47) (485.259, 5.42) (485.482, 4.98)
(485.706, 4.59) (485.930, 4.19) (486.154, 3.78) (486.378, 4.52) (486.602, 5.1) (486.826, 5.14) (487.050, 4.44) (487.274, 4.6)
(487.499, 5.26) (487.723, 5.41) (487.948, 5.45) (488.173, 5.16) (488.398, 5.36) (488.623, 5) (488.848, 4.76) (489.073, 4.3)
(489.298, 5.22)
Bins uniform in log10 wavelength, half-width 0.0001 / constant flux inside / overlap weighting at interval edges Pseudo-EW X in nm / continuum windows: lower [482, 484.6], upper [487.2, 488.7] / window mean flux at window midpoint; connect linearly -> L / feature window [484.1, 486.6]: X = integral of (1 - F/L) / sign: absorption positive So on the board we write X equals 0.21 nm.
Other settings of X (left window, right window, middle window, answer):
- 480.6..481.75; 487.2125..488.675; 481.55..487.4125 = 0.234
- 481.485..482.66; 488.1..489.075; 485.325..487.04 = 0.220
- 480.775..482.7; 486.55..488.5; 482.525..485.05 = 0.023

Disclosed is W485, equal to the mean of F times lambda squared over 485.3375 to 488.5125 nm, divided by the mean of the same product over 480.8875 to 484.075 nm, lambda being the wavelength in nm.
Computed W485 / 0.9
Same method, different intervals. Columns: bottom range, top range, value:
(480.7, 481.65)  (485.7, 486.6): 0.78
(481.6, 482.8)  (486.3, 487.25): 0.84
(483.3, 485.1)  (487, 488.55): 0.95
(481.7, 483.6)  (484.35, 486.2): 0.88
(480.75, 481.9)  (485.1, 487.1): 0.83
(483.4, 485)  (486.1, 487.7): 0.88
